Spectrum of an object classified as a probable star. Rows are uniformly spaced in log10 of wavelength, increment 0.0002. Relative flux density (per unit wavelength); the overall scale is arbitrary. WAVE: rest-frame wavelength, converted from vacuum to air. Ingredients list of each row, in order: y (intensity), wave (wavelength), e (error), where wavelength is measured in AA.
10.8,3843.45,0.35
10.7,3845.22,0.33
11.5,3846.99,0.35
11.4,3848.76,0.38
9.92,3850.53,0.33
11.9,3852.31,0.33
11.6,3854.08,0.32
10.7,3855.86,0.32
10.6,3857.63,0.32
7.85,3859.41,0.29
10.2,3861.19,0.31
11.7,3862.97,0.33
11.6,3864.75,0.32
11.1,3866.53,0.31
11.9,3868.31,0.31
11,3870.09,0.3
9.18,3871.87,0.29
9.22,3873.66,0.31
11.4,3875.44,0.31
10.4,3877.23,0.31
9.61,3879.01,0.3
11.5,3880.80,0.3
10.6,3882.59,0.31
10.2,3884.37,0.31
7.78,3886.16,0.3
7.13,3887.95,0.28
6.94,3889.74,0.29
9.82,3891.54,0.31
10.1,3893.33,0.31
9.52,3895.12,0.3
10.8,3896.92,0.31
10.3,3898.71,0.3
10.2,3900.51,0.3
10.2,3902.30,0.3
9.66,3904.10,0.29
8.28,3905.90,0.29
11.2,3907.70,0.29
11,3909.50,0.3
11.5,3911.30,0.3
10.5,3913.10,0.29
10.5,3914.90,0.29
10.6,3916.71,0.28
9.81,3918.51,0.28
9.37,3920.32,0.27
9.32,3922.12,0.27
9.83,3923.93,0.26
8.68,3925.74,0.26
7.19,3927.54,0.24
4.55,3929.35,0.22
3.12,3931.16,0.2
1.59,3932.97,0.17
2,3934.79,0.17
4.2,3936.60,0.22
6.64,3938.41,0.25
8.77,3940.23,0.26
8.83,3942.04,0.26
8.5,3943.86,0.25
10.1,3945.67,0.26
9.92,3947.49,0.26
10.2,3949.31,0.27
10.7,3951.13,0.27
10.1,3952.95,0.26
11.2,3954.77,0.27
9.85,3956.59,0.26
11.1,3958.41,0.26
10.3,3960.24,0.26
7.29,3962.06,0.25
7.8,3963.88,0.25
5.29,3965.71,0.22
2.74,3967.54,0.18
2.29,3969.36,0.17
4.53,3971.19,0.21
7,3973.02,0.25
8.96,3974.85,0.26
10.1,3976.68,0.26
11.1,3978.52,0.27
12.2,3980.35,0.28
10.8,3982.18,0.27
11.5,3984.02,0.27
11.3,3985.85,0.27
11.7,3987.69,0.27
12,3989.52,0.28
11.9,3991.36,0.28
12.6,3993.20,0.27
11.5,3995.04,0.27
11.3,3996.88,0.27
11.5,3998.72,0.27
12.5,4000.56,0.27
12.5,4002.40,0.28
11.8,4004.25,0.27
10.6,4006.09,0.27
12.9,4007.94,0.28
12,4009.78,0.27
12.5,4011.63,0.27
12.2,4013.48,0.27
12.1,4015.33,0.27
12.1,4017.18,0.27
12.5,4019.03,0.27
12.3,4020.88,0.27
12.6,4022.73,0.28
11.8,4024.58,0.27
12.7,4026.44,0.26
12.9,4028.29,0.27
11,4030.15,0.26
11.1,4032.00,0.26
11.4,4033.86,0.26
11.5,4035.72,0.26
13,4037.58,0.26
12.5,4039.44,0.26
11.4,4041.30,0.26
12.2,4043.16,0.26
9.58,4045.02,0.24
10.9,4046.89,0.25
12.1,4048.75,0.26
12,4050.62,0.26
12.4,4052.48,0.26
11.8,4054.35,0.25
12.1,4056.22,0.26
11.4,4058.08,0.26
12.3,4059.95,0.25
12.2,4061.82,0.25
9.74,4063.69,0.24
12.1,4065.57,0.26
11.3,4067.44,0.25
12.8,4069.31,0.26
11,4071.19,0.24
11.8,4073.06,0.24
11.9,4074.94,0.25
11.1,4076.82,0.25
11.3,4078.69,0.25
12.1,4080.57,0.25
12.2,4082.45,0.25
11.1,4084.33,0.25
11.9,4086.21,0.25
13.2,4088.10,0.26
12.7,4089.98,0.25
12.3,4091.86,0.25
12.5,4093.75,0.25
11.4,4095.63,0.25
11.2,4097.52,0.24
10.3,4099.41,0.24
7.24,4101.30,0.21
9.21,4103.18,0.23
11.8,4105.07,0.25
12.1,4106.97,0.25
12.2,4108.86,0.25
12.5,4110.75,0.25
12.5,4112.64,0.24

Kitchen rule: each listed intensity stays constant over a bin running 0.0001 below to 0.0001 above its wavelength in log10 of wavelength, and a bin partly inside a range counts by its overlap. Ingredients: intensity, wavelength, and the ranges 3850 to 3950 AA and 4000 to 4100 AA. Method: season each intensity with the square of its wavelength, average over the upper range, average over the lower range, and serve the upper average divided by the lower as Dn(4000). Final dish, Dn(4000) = 1.38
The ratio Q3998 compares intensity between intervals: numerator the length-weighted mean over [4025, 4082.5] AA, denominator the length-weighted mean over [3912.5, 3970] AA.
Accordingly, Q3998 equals 1.5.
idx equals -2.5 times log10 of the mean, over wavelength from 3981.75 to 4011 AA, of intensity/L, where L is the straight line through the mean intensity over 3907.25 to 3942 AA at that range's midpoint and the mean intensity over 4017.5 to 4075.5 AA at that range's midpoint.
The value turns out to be -0.16 mag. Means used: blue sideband 7.89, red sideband 11.8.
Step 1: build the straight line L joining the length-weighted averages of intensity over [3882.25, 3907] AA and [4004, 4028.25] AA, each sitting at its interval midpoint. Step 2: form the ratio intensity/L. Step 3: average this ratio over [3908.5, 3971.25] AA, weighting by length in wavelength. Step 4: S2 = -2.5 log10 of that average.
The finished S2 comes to 0.28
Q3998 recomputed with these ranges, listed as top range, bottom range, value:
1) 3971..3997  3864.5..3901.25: 1.07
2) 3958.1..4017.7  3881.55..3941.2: 1.20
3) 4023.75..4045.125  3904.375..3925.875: 1.17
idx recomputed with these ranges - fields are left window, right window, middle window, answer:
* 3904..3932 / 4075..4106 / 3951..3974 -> 0.26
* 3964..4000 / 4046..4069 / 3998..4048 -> -0.12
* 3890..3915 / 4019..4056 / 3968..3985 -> 0.28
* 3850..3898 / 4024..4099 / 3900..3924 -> 0.04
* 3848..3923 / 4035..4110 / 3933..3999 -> 0.20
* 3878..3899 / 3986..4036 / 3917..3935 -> 0.43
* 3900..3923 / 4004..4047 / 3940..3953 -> 0.11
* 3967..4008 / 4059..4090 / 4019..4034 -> -0.10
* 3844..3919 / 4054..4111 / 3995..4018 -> -0.08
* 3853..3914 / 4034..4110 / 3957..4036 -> 0.04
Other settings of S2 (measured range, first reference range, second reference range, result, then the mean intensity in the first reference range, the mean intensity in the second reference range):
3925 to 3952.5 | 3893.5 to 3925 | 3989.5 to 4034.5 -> 0.46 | 10.1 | 12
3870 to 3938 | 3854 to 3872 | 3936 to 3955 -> 0.12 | 10.7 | 9.02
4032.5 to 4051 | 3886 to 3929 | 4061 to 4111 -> -0.06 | 9.56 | 11.5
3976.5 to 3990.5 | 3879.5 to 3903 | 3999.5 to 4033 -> 0.01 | 9.62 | 12.1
